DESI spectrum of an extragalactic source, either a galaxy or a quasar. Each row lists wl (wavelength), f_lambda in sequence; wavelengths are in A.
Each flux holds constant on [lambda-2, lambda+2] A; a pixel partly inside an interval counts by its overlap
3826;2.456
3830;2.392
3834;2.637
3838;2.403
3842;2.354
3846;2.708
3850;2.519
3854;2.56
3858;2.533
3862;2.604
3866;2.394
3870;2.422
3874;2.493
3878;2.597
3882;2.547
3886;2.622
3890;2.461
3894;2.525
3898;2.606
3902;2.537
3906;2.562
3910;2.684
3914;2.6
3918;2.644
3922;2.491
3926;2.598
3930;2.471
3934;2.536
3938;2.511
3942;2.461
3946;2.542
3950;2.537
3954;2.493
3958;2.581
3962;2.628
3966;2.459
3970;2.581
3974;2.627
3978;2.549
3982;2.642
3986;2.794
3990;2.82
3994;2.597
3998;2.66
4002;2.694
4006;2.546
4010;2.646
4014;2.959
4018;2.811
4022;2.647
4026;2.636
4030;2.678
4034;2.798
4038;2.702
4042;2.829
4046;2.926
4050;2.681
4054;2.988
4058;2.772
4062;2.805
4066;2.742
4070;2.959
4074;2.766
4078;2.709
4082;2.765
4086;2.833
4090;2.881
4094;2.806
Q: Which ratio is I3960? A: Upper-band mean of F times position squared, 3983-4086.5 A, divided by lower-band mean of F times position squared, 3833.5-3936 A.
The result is 1.17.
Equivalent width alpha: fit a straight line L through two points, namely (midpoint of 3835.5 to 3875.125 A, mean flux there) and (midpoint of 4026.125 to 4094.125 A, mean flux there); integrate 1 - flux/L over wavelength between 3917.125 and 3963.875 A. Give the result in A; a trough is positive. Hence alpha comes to 1.5 A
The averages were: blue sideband 2.5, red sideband 2.8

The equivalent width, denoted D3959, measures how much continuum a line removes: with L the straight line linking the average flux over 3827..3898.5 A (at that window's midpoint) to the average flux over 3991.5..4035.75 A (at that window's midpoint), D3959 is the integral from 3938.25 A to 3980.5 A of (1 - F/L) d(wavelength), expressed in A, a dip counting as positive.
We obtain 1.41 A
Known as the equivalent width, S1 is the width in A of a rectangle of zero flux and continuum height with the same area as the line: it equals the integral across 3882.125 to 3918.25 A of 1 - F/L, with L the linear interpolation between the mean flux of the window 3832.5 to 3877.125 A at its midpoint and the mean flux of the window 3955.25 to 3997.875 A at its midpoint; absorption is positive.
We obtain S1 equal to -0.3 A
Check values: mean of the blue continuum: 2.51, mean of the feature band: 2.58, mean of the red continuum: 2.63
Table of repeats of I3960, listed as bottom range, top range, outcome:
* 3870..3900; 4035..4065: 1.20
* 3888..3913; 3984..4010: 1.10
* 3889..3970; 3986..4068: 1.13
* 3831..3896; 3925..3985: 1.06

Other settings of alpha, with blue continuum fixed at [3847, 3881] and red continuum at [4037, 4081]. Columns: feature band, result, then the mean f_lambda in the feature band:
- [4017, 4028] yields 0.27 A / 2.69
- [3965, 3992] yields 0.45 A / 2.65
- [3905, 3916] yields -0.13 A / 2.62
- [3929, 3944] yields 0.75 A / 2.5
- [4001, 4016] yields 0.12 A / 2.71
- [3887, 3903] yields 0.19 A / 2.54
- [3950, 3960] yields 0.45 A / 2.54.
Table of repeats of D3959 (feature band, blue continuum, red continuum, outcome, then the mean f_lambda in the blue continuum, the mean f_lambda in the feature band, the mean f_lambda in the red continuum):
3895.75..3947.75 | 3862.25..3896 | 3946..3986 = -0.3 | 2.51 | 2.56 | 2.58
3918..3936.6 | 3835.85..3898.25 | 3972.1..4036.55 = 0.4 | 2.52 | 2.54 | 2.69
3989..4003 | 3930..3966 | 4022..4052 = -0.2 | 2.53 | 2.68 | 2.74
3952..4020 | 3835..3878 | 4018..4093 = 0.9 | 2.51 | 2.65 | 2.79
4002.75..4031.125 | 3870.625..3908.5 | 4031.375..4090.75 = 0.4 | 2.55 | 2.7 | 2.81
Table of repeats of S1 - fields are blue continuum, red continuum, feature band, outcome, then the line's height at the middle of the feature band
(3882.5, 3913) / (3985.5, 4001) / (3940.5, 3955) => 0.7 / 2.64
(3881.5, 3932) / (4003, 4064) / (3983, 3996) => -0.2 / 2.69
